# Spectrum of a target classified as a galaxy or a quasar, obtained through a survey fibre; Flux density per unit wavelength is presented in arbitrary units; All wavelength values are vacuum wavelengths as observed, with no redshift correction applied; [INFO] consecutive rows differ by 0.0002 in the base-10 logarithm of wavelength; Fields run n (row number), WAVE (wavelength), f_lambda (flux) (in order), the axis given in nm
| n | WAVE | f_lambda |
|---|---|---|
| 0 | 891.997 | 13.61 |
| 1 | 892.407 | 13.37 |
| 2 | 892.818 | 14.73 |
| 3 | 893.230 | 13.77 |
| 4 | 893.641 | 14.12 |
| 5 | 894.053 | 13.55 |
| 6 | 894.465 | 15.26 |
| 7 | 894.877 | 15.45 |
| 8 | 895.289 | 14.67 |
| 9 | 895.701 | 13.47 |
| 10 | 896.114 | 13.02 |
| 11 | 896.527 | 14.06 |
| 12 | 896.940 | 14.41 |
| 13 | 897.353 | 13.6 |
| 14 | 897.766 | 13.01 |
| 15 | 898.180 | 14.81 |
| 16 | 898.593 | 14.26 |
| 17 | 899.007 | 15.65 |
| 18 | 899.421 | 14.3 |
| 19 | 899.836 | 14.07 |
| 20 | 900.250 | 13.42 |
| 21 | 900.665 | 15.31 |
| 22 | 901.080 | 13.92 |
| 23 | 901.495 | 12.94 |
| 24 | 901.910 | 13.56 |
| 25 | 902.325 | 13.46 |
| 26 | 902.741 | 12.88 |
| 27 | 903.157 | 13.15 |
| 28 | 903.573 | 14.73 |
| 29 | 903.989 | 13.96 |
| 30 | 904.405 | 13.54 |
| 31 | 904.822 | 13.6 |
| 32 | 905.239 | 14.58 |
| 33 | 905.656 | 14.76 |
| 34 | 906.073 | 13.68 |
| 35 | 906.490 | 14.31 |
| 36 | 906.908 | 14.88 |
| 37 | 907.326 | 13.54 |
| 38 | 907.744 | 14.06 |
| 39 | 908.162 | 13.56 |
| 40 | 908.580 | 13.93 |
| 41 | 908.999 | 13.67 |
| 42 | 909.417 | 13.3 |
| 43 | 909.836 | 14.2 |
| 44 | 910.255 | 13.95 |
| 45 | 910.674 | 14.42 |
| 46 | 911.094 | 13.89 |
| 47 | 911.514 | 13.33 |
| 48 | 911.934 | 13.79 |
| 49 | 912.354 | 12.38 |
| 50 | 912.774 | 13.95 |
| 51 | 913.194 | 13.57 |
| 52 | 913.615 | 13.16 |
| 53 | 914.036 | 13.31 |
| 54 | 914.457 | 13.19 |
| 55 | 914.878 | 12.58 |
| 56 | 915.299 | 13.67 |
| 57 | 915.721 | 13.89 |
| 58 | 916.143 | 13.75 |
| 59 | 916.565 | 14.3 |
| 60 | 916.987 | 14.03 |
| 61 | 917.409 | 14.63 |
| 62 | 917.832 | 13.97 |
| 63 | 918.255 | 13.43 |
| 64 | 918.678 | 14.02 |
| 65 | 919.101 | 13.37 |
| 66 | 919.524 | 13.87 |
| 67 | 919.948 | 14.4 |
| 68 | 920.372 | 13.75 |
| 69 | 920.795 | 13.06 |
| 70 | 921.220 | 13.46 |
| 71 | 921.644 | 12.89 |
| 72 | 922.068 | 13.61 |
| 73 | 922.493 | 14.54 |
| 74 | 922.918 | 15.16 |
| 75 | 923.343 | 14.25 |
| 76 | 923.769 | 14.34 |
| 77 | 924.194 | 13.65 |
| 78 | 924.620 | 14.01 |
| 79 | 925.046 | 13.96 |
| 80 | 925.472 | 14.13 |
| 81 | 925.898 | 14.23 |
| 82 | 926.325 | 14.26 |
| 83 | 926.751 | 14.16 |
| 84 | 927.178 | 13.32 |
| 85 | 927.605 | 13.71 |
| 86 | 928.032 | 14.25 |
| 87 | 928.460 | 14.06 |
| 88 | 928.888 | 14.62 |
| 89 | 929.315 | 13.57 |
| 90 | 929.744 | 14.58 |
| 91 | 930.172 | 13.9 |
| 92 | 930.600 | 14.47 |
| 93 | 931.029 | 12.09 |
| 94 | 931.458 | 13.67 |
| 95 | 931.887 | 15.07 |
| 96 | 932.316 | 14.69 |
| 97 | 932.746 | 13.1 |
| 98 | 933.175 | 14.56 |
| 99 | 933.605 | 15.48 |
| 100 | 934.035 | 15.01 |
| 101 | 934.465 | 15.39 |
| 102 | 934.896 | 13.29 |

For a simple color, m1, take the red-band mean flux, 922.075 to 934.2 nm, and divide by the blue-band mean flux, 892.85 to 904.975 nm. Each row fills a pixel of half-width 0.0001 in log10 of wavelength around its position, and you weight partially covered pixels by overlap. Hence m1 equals 1.0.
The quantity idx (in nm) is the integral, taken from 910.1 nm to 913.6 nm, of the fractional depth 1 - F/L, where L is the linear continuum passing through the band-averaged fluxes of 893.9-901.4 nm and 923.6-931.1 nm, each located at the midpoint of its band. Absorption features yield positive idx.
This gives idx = 0.12 nm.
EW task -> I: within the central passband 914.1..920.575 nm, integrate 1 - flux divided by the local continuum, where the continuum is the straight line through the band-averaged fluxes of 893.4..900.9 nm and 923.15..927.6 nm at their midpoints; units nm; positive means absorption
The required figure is 0.14 nm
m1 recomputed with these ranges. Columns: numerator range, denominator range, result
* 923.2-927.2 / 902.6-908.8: 1.01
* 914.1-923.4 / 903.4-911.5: 0.98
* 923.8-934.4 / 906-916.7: 1.03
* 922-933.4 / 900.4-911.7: 1.01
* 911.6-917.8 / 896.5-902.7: 0.97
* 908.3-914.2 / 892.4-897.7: 0.97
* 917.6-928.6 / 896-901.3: 0.98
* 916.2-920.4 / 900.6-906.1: 1.01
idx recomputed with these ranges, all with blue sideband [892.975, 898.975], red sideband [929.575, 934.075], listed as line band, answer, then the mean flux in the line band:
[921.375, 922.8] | 0.04 nm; 13.8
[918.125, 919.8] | 0.06 nm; 13.7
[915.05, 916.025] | 0.03 nm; 13.7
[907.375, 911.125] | 0.08 nm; 13.9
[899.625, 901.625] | 0.03 nm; 14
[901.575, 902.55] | 0.05 nm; 13.4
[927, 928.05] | 0.04 nm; 13.7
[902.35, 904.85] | 0.09 nm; 13.6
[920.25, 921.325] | 0.06 nm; 13.4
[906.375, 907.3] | -0.02 nm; 14.4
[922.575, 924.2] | -0.03 nm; 14.5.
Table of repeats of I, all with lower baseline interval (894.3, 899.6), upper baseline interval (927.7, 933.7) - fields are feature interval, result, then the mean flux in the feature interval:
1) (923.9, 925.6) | 0.02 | 13.9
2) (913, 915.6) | 0.17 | 13.3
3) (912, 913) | 0.07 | 13.3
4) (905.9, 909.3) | 0.07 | 13.9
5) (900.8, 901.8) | 0.05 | 13.6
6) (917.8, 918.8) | 0.03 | 13.8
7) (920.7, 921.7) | 0.07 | 13.2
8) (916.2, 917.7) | -0.01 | 14.2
